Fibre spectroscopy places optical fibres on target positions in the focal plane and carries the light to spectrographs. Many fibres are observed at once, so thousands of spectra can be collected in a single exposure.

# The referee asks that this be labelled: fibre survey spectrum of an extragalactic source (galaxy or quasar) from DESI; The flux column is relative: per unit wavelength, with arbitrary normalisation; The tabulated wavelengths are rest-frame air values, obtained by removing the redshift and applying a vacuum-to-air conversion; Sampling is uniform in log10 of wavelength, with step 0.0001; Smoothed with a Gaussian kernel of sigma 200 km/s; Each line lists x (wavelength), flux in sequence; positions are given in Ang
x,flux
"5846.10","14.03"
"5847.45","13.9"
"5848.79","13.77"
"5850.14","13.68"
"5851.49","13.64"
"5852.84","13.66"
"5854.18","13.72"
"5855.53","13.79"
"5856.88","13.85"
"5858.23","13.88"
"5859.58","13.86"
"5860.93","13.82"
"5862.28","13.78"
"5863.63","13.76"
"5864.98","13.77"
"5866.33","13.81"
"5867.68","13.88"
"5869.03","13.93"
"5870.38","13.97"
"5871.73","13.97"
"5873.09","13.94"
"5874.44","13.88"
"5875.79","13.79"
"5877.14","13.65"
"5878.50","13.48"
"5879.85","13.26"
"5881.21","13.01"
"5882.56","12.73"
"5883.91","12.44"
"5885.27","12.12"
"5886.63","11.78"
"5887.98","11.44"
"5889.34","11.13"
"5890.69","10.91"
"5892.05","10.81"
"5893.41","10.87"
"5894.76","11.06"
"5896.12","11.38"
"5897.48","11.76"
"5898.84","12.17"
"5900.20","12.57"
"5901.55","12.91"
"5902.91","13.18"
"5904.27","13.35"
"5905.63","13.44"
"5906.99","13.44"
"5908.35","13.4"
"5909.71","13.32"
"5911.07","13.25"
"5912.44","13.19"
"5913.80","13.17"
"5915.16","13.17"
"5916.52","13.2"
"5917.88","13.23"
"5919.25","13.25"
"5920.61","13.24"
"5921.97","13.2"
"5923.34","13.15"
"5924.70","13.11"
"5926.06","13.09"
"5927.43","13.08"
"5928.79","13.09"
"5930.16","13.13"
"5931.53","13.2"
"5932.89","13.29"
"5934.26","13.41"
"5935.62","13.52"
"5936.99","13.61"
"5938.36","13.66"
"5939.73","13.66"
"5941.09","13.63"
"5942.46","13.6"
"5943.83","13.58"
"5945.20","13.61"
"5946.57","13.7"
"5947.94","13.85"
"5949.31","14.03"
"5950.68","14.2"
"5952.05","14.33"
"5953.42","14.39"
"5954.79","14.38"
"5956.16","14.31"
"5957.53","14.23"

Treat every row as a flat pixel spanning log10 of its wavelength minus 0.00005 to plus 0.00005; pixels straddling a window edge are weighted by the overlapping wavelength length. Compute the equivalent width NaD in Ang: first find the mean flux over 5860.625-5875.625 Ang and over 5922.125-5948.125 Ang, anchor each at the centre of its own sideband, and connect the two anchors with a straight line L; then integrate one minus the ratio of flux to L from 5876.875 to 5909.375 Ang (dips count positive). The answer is 3.2 Ang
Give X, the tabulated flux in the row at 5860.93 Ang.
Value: 13.82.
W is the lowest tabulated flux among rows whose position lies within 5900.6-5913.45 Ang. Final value 12.91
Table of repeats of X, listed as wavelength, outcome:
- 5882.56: 12.73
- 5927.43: 13.08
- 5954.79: 14.38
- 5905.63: 13.44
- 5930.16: 13.13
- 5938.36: 13.66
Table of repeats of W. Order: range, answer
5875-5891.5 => 10.91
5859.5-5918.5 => 10.81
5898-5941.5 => 12.17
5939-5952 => 13.58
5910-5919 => 13.17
